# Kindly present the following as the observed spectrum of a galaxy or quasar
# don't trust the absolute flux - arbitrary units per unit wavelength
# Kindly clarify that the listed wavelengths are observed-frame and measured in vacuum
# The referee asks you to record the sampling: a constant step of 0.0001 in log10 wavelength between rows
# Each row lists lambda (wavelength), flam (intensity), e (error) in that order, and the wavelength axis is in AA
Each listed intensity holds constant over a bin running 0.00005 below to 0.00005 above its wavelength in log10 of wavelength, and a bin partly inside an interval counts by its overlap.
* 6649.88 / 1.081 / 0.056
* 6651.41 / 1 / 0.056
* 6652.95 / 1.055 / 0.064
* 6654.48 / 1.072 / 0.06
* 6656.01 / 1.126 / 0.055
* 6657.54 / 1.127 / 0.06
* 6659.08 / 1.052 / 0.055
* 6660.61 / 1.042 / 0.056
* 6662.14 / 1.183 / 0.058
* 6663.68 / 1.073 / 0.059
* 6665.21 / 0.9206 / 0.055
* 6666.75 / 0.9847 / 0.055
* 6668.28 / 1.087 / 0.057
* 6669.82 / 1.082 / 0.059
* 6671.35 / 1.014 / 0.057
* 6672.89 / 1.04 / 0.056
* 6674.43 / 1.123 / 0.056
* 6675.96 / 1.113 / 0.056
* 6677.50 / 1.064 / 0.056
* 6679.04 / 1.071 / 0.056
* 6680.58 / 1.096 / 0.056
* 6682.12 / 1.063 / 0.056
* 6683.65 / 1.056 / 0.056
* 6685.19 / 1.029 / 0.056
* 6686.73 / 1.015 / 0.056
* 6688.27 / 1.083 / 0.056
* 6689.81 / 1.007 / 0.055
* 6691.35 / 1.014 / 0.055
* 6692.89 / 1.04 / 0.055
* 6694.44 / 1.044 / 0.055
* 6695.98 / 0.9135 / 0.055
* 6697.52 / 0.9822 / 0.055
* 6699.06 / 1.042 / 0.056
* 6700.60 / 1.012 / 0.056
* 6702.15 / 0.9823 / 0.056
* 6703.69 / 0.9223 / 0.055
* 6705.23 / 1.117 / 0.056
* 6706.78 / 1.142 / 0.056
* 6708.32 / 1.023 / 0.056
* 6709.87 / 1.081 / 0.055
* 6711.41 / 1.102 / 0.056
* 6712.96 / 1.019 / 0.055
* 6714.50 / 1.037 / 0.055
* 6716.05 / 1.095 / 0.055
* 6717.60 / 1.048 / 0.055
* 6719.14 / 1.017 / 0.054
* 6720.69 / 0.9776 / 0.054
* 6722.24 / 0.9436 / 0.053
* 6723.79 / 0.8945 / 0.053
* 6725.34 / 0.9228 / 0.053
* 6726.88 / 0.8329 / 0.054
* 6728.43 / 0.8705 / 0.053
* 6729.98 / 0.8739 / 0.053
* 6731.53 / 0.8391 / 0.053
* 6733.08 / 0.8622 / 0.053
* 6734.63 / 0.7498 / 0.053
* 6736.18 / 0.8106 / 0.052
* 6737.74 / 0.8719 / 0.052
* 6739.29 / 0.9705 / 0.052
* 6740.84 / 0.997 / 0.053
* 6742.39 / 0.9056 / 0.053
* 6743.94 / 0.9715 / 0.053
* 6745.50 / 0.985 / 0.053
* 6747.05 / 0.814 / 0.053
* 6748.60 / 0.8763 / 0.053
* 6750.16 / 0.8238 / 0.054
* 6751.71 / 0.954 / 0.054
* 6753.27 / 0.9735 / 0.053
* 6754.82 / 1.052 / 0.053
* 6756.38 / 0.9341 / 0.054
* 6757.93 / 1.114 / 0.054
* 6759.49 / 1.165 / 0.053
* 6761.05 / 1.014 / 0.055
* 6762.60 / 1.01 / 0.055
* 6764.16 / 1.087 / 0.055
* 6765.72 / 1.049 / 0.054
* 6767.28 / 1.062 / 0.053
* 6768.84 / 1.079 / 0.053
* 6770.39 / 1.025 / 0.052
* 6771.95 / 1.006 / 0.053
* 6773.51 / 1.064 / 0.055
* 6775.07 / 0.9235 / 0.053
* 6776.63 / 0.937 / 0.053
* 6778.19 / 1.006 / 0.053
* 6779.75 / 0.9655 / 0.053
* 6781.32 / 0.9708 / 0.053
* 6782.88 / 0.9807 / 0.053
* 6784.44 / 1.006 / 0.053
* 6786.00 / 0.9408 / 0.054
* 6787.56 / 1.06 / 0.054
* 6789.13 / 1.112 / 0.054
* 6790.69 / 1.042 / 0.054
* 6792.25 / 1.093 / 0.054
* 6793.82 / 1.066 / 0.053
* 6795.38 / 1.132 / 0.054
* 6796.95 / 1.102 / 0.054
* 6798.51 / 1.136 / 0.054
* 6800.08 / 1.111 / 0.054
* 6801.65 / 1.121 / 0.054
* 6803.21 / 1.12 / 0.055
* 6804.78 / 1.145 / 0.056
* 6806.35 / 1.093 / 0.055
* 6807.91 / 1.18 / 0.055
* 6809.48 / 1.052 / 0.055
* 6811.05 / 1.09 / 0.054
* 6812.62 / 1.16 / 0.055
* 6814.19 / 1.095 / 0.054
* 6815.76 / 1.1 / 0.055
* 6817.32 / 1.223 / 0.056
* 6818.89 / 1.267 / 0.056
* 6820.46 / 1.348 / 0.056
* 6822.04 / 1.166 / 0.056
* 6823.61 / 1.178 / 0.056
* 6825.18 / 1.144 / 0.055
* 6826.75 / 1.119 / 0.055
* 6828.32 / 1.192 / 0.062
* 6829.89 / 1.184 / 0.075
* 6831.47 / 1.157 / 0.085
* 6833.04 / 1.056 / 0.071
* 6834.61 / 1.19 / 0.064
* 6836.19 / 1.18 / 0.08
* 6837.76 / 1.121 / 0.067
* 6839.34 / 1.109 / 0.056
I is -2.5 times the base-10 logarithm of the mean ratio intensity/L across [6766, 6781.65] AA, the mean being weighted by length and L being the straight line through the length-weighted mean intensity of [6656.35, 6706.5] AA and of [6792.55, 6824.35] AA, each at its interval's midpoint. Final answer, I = 0.11 mag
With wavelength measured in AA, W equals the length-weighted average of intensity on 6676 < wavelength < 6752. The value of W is 0.978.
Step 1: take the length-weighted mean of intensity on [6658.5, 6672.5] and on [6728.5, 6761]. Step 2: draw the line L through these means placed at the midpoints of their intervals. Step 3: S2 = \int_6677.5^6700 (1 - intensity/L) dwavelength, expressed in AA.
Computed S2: -0.4 AA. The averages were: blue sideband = 1.05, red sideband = 0.928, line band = 1.03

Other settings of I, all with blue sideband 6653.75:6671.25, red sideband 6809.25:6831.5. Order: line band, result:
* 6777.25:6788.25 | 0.16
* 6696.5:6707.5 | 0.07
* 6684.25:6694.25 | 0.05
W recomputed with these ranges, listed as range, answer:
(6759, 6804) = 1.05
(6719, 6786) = 0.957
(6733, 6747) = 0.9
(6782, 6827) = 1.12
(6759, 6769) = 1.06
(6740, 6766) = 0.983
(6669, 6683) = 1.07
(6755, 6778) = 1.03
